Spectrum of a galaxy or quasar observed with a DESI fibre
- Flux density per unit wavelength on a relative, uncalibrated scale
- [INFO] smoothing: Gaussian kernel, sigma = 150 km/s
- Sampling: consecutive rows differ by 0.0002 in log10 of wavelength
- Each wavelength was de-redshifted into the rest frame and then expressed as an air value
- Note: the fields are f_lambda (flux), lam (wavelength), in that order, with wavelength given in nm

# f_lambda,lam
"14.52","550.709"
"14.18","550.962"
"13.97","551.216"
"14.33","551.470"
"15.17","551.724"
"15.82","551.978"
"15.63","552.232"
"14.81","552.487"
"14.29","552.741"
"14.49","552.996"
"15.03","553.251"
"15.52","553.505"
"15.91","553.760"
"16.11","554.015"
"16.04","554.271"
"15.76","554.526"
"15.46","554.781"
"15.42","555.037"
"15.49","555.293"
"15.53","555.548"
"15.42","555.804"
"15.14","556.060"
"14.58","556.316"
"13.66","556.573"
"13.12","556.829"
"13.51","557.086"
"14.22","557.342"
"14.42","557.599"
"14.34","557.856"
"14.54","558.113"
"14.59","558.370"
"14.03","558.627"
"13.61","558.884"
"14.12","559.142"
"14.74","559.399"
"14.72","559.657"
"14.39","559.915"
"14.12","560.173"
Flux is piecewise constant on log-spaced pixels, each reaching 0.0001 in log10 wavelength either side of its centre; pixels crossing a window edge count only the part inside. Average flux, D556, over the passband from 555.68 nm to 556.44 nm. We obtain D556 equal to 15.1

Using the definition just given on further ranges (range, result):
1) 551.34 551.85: 14.7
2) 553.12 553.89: 15.5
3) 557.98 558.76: 14.4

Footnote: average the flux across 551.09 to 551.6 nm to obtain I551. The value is 14.2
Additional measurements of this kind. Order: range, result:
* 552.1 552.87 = 14.9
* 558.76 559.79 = 14.3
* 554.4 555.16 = 15.5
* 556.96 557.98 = 14.1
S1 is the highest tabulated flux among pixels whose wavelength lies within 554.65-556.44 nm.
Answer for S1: 15.53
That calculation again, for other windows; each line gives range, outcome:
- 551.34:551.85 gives 15.17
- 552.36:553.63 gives 15.52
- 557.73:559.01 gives 14.59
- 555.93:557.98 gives 15.14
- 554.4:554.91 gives 15.76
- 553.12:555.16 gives 16.11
